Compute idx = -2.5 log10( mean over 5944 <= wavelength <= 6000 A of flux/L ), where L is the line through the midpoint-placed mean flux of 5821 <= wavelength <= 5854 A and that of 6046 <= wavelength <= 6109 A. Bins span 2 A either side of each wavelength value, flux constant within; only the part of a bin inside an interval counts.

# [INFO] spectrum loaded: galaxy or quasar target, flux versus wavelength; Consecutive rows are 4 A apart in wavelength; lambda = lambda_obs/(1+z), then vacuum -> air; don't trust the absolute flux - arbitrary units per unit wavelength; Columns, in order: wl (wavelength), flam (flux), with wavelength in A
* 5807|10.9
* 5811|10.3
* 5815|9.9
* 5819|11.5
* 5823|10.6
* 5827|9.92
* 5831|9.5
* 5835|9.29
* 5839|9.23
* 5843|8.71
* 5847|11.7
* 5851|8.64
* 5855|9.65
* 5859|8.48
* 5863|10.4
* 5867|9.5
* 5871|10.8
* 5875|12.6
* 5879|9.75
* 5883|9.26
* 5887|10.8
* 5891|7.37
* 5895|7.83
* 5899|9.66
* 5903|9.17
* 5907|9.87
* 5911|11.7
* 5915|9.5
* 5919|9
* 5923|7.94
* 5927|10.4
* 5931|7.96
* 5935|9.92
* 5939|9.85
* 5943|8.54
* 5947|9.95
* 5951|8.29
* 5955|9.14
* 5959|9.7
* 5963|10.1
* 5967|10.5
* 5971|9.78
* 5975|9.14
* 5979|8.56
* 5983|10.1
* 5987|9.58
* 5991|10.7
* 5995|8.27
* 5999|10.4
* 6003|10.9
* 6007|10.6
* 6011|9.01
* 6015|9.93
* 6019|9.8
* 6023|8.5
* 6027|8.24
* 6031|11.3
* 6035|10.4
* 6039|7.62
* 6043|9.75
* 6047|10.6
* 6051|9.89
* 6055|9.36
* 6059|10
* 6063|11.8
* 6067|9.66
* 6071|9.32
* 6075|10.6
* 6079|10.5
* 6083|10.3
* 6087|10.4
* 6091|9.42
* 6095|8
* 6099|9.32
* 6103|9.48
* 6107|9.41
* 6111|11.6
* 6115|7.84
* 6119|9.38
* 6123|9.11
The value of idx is 0.03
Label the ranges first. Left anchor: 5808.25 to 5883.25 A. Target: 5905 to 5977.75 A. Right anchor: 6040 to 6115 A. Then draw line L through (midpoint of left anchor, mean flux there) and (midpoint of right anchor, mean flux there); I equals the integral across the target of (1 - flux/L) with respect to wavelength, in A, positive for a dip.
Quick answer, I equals 3.3 A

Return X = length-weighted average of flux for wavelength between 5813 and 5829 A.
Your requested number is 10.5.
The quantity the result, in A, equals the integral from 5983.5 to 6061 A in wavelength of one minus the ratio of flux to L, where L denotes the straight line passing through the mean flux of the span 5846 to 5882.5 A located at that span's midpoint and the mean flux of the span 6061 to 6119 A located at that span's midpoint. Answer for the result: 1.27 A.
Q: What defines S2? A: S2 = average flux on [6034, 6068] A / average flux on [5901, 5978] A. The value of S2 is 1.04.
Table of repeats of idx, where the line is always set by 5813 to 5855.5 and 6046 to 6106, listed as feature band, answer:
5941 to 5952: 0.104 mag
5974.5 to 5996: 0.048 mag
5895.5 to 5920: 0.017 mag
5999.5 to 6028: 0.026 mag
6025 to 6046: 0.042 mag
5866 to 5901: 0.016 mag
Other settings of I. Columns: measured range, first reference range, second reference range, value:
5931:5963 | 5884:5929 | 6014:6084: 0.72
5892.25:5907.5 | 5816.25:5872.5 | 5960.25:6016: 1.34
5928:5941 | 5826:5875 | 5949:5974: 0.38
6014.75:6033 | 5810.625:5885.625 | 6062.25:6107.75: 0.62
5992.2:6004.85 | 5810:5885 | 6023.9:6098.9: -0.05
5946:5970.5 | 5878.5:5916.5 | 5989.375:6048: -0.03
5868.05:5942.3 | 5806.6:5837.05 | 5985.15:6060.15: 2.93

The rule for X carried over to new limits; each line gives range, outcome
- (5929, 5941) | 9.24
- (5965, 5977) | 9.81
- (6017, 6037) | 9.65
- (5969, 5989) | 9.43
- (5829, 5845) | 9.18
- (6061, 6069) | 10.7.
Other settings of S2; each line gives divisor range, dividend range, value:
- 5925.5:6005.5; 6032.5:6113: 1.03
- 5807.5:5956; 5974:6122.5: 1.01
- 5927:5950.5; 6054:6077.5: 1.10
